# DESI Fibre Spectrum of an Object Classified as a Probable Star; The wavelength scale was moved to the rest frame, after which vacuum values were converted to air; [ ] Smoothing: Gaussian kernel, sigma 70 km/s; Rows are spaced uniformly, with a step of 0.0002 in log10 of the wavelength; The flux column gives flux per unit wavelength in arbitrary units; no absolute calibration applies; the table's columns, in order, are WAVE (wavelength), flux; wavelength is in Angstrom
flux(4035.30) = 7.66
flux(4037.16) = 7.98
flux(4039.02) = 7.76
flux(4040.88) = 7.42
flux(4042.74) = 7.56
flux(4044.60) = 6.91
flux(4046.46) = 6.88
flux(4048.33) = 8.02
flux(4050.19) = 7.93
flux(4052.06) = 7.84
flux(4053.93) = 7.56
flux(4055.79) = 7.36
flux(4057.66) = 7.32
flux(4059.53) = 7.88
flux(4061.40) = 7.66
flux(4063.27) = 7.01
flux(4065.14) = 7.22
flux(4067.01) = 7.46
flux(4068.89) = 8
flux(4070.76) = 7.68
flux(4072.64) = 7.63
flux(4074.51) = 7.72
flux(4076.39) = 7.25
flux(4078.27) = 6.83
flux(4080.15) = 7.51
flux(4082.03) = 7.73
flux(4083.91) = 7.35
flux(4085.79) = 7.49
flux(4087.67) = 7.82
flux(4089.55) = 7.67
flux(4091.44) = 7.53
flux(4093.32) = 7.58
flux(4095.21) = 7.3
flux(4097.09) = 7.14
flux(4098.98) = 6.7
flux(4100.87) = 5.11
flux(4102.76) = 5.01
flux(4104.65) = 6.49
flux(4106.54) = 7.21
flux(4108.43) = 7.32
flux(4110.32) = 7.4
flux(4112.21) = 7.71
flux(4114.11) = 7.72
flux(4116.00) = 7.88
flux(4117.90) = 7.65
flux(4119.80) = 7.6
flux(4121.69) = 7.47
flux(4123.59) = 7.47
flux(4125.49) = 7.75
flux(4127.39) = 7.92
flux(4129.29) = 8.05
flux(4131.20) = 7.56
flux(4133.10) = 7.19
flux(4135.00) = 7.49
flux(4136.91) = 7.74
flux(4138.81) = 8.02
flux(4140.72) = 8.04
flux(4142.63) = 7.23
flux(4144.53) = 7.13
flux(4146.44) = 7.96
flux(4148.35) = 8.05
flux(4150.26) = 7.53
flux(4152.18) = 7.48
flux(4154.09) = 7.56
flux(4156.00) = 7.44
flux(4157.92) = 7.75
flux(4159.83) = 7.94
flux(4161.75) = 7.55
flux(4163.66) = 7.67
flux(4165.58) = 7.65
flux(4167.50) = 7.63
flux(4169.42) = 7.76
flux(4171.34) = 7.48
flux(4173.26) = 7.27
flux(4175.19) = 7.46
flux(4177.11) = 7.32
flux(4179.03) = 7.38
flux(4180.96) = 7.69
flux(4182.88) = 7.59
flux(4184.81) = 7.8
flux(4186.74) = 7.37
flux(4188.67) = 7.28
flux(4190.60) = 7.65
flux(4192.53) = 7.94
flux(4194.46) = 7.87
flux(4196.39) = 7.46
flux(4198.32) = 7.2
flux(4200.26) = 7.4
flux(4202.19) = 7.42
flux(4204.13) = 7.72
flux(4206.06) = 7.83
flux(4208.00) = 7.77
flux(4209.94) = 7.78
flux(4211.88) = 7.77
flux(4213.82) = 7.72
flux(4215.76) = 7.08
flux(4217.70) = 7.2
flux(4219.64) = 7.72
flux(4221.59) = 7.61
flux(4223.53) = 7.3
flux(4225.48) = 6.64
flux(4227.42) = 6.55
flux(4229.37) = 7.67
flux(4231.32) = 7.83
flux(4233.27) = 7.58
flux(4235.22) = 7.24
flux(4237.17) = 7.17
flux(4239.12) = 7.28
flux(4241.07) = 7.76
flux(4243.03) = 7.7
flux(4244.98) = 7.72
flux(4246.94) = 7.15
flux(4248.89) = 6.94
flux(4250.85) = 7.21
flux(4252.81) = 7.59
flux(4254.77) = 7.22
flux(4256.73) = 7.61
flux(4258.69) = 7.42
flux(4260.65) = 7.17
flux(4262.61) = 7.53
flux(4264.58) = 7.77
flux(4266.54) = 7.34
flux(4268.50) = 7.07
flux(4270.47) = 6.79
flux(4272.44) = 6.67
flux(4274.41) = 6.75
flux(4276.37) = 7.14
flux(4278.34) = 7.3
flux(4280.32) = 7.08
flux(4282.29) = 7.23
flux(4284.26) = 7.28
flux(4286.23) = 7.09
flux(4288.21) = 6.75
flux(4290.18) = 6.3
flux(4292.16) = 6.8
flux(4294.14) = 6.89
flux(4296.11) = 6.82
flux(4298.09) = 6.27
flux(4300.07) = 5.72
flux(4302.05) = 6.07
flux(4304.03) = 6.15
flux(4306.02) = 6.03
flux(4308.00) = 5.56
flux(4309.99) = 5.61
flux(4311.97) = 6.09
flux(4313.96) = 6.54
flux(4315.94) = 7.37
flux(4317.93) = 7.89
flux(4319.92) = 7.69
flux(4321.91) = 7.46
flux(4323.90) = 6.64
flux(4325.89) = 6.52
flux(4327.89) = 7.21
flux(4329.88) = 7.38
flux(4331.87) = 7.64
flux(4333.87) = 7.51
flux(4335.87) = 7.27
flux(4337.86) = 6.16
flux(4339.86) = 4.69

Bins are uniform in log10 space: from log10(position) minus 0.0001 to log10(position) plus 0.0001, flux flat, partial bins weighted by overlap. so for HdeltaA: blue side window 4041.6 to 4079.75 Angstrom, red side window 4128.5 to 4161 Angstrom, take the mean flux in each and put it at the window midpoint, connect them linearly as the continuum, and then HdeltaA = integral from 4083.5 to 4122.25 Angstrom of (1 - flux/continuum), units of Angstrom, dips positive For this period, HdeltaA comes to 1.9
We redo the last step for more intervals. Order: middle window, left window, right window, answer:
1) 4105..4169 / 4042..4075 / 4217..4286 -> -1.59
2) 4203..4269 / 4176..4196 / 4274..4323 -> -2.17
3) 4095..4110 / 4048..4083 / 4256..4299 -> 1.87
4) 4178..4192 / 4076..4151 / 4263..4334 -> -0.72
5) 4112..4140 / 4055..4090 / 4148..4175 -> -0.43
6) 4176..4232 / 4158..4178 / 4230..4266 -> 0.13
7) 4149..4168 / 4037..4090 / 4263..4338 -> -0.97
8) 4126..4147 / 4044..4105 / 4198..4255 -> -0.89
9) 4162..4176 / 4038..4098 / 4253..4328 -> -0.67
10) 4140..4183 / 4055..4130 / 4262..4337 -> -2.32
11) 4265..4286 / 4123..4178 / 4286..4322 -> -1.04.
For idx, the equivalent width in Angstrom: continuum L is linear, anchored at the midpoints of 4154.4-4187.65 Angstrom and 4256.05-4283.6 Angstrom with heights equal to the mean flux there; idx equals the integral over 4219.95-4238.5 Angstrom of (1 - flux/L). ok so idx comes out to 0.1 Angstrom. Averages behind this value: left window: 7.57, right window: 7.2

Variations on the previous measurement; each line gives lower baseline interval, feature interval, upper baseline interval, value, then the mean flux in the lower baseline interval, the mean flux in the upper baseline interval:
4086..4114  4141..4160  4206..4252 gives -1.1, 7.03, 7.42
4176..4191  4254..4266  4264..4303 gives -0.8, 7.5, 6.85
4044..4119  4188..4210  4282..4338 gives -1.8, 7.34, 6.76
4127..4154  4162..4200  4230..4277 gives 0.0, 7.66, 7.32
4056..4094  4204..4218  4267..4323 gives -1.2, 7.51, 6.73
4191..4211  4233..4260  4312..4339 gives 0.2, 7.64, 7.12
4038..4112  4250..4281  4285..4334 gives -1.8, 7.32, 6.71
